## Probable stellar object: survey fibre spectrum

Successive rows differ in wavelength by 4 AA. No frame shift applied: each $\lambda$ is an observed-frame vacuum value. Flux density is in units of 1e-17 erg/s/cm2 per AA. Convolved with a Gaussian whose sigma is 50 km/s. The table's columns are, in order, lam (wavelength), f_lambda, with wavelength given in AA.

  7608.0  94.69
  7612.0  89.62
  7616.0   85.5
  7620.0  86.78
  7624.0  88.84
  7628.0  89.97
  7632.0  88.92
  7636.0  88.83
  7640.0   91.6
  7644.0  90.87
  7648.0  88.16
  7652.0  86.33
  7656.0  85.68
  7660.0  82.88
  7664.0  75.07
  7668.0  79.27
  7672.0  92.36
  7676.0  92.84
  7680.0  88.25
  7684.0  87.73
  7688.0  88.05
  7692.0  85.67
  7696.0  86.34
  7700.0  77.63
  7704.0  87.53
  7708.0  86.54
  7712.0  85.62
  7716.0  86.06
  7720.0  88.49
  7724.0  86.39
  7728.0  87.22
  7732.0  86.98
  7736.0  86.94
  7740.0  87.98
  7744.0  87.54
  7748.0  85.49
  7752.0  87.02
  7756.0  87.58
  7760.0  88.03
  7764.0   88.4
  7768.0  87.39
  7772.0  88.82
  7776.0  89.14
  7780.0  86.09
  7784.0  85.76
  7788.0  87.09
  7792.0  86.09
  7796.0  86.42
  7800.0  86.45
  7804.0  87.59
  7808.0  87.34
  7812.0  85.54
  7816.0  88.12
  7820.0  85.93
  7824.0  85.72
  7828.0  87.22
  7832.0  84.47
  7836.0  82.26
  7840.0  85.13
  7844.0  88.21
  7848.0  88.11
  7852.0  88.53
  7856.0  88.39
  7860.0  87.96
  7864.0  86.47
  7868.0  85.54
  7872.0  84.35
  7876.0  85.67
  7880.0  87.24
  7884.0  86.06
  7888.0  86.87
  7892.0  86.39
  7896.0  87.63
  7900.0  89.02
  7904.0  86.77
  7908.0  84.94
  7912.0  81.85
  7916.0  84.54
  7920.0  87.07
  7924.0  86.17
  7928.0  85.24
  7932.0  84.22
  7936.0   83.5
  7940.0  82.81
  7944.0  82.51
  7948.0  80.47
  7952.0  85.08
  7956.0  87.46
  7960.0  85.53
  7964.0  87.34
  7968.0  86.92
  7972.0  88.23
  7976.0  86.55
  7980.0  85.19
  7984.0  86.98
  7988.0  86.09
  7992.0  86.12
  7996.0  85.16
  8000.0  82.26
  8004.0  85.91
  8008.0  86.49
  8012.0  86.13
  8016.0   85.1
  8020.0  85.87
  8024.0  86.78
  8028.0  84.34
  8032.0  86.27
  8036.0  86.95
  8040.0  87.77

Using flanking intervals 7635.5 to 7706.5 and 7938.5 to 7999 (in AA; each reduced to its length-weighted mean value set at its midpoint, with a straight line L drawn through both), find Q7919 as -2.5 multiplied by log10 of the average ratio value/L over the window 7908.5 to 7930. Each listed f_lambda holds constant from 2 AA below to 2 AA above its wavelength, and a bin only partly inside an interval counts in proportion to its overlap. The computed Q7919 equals 0.01 mag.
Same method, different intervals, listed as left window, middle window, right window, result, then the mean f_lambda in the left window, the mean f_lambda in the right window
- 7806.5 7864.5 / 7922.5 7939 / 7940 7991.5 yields 0.02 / 86.6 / 85.6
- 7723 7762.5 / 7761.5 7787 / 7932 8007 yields -0.01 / 87.2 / 85.2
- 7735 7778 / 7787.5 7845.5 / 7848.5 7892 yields 0.01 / 87.7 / 86.7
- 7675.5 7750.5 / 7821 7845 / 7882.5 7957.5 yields 0.01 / 86.7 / 85.2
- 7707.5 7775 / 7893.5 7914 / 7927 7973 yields -0.01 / 87.2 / 84.9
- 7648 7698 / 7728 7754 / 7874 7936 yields -0.01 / 86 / 85.9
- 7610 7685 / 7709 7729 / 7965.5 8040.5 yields 0.00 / 87.3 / 86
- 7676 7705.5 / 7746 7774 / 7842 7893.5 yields -0.01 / 86.3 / 86.9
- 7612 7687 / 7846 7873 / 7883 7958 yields -0.02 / 87.3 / 85.2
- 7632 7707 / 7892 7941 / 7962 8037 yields 0.01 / 86.5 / 86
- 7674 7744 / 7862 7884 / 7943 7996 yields 0.00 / 86.9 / 85.8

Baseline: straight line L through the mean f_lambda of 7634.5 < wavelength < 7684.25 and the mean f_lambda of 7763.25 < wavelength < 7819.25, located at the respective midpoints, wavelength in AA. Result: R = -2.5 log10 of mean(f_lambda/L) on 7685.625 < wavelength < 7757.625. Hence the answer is 0.007 mag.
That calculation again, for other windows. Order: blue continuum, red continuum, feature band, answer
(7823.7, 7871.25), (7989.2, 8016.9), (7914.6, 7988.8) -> 0.00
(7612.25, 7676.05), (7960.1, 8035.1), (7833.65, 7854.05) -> 0.00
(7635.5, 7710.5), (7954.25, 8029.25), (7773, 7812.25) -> -0.01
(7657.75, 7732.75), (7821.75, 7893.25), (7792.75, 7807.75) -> -0.01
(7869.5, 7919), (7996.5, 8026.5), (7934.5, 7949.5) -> 0.04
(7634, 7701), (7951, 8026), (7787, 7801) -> 0.00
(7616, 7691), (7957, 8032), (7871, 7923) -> 0.00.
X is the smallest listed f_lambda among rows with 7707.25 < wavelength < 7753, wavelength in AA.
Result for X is 85.49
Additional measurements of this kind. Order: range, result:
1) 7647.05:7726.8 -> 75.07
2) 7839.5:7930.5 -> 81.85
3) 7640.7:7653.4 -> 86.33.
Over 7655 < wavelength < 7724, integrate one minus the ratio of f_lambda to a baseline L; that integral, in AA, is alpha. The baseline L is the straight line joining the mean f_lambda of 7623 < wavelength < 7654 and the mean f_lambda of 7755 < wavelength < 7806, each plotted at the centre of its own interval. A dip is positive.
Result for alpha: 2.2 AA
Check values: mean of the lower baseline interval 89.2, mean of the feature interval 85.7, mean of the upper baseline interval 87.3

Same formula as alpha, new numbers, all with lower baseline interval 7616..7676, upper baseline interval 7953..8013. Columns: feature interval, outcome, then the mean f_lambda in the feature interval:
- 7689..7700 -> 0.3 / 84.7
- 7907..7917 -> 0.3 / 83.6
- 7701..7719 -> 0.2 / 86.1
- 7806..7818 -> -0.1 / 87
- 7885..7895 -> 0.0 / 86.7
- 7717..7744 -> -0.2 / 87.3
